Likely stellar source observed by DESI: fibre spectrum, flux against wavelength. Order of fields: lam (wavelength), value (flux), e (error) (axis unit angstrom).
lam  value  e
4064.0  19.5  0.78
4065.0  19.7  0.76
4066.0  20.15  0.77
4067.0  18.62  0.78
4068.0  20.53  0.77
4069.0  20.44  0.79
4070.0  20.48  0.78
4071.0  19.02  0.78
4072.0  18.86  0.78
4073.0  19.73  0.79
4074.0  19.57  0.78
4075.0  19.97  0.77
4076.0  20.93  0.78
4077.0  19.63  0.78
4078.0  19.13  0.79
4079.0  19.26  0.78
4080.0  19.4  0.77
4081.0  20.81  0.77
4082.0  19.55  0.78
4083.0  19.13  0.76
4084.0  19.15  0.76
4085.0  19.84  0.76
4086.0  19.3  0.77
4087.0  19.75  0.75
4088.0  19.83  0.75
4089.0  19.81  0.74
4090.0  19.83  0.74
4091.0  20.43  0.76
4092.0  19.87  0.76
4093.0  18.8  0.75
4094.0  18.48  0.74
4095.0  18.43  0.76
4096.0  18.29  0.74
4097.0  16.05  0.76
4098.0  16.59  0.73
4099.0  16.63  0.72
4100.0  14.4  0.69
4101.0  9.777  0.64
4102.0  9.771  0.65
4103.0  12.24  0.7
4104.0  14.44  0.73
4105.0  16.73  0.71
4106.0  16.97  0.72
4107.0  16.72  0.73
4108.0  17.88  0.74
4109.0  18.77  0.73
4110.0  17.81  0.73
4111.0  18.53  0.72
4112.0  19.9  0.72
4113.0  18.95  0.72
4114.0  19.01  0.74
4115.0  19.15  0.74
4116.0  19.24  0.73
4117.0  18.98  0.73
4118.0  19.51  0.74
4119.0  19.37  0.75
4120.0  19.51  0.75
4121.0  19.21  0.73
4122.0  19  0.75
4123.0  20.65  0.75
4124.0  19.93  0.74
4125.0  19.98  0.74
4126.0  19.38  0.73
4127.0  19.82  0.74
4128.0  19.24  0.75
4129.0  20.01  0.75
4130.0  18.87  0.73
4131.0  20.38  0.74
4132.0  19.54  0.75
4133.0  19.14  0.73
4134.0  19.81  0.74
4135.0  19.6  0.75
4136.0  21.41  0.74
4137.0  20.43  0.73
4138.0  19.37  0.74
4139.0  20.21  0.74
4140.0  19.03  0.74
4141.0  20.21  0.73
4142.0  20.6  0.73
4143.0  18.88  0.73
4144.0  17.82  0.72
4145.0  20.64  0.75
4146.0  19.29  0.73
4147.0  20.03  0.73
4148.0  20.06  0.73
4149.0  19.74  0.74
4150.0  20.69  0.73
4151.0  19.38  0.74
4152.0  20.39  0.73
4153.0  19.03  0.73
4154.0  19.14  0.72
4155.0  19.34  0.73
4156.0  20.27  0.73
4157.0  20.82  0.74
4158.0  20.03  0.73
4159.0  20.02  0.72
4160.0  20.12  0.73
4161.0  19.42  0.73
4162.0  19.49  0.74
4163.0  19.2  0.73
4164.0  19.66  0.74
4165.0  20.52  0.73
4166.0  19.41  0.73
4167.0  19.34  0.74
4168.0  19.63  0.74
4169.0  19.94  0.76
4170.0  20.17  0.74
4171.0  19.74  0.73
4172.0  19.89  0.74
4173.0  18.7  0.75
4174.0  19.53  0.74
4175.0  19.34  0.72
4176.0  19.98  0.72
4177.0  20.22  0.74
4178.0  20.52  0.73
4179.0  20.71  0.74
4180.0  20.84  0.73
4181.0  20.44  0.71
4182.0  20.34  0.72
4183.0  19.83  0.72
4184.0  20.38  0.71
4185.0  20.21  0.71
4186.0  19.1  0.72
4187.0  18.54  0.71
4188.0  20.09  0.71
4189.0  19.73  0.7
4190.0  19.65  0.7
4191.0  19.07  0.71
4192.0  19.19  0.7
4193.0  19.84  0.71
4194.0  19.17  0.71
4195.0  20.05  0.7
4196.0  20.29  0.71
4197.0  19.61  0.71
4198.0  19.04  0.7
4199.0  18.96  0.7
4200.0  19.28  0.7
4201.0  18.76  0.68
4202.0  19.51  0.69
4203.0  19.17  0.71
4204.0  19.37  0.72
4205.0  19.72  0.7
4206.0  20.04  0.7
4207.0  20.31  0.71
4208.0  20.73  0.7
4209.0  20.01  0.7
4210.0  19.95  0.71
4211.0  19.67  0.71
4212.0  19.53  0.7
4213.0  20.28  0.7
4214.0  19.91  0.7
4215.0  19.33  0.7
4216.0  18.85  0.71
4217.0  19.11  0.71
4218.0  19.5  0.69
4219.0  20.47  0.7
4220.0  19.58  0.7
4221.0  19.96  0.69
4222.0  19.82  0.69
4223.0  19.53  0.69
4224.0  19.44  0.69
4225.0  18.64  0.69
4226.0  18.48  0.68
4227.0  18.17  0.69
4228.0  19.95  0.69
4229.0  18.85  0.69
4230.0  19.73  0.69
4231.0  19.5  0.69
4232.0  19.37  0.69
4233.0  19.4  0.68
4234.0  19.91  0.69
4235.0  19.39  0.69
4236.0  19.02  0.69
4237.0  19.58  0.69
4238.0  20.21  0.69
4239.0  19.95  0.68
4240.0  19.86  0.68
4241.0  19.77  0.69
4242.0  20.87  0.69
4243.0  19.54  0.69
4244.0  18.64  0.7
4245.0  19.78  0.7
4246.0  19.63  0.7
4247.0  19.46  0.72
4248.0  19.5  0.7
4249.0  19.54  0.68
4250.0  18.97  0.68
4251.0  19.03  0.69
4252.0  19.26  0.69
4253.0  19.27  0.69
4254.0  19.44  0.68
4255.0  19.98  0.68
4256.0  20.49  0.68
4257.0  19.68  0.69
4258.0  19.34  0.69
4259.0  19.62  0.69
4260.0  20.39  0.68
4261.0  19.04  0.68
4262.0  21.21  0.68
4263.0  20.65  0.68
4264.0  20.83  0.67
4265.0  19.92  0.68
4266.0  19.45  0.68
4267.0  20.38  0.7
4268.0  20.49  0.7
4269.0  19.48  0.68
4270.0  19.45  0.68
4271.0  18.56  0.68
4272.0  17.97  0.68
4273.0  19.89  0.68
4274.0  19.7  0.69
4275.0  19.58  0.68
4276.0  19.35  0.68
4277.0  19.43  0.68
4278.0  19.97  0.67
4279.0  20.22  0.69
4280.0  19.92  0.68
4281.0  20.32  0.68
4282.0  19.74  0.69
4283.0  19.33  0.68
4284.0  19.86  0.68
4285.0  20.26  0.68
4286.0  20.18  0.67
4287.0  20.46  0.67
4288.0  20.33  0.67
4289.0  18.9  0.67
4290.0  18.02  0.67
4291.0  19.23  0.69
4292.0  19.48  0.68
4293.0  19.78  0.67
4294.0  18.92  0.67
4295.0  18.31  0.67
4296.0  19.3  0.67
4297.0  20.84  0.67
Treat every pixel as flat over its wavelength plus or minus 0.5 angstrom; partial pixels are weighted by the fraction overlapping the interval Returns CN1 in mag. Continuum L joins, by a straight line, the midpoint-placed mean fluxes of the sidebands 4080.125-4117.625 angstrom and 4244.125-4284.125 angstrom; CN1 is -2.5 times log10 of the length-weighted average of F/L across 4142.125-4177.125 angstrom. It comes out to -0.07 mag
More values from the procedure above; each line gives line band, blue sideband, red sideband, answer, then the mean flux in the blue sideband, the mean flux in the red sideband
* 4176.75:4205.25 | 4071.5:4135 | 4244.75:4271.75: -0.03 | 18.6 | 19.7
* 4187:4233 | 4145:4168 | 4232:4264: 0.01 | 19.8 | 19.7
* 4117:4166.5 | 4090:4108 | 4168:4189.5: -0.09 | 16.3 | 19.9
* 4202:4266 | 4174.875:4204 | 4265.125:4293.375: 0.00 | 19.7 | 19.6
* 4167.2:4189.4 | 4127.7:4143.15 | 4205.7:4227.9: -0.01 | 19.8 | 19.6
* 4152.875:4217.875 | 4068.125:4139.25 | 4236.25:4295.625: -0.03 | 18.7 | 19.7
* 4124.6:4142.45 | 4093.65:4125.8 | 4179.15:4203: -0.10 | 17.5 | 19.7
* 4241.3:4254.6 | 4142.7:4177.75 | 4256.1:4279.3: 0.02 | 19.7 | 19.8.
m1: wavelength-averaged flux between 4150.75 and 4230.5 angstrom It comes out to 19.7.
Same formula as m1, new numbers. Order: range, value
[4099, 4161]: 18.8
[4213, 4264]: 19.6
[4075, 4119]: 18.1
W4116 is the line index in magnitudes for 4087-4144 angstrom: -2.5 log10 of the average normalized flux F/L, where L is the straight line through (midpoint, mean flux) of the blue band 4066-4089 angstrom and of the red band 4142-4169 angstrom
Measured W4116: 0.07 mag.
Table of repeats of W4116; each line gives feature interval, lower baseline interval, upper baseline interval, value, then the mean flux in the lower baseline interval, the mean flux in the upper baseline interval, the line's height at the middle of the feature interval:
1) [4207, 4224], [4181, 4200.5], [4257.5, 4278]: -0.01 mag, 19.6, 19.7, 19.7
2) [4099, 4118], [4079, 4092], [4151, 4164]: 0.18 mag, 19.7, 19.8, 19.7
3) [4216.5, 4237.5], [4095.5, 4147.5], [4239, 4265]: 0.01 mag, 18.4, 19.8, 19.5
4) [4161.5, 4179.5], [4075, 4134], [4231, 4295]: -0.04 mag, 18.5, 19.7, 19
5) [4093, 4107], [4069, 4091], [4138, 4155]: 0.26 mag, 19.7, 19.7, 19.7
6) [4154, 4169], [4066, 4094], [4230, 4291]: -0.01 mag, 19.7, 19.7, 19.7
